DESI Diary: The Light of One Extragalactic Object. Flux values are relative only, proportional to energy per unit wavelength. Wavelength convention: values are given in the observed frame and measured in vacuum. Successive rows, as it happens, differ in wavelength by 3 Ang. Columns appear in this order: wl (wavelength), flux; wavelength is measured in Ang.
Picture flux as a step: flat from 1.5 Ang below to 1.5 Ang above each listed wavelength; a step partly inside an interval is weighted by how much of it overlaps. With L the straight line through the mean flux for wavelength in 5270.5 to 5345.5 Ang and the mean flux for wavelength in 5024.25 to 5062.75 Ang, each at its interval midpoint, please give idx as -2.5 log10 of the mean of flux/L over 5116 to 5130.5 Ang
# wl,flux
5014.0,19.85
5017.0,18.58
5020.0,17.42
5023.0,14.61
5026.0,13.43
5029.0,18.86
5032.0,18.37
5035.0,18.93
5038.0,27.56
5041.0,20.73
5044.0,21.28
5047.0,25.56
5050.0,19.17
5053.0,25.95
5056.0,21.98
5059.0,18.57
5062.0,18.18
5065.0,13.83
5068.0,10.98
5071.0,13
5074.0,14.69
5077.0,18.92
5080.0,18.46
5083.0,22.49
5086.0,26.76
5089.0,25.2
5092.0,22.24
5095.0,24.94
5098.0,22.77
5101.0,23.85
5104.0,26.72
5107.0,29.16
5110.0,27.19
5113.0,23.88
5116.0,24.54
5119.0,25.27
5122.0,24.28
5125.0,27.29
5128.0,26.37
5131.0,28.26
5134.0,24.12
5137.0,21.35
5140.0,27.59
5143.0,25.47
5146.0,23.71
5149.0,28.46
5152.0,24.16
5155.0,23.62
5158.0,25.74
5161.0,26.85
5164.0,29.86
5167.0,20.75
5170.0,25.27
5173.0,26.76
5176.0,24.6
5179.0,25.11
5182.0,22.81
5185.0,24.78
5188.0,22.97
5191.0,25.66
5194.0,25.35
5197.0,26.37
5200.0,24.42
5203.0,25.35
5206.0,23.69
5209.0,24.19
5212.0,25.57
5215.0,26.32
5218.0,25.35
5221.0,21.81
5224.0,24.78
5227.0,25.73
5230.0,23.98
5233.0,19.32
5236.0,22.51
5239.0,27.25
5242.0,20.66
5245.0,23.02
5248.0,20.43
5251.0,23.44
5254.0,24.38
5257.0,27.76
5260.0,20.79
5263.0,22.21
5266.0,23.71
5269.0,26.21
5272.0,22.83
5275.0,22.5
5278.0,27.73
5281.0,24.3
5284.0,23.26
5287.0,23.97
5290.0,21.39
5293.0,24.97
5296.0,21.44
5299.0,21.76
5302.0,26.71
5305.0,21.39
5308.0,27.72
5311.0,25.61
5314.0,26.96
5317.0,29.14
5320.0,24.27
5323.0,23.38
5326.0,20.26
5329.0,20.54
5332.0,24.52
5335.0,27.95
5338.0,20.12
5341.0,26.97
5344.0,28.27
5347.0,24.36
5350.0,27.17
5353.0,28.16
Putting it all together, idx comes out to -0.19 mag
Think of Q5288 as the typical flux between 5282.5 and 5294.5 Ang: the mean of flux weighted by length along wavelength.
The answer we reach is 23.4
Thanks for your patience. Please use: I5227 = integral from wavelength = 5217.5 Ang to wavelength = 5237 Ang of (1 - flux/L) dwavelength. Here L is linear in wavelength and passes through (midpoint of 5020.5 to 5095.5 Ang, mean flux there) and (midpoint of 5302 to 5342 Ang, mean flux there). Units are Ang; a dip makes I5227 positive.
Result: -0.4 Ang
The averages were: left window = 19.7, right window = 24.6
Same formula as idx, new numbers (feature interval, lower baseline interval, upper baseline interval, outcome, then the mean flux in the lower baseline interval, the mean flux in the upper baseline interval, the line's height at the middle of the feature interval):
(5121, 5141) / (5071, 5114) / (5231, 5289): -0.11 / 23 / 23.5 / 23.1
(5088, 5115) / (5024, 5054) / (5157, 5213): -0.11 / 20.8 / 25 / 22.6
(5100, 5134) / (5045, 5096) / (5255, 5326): -0.24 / 20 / 24.3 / 20.9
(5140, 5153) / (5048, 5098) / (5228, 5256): -0.21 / 19.9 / 22.9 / 21.2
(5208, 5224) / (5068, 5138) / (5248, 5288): -0.04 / 23.3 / 23.9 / 23.7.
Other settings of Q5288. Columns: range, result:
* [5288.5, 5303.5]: 23.3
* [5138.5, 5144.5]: 26.5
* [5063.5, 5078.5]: 14.3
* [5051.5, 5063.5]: 21.2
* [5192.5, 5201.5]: 25.4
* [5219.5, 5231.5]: 24.1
